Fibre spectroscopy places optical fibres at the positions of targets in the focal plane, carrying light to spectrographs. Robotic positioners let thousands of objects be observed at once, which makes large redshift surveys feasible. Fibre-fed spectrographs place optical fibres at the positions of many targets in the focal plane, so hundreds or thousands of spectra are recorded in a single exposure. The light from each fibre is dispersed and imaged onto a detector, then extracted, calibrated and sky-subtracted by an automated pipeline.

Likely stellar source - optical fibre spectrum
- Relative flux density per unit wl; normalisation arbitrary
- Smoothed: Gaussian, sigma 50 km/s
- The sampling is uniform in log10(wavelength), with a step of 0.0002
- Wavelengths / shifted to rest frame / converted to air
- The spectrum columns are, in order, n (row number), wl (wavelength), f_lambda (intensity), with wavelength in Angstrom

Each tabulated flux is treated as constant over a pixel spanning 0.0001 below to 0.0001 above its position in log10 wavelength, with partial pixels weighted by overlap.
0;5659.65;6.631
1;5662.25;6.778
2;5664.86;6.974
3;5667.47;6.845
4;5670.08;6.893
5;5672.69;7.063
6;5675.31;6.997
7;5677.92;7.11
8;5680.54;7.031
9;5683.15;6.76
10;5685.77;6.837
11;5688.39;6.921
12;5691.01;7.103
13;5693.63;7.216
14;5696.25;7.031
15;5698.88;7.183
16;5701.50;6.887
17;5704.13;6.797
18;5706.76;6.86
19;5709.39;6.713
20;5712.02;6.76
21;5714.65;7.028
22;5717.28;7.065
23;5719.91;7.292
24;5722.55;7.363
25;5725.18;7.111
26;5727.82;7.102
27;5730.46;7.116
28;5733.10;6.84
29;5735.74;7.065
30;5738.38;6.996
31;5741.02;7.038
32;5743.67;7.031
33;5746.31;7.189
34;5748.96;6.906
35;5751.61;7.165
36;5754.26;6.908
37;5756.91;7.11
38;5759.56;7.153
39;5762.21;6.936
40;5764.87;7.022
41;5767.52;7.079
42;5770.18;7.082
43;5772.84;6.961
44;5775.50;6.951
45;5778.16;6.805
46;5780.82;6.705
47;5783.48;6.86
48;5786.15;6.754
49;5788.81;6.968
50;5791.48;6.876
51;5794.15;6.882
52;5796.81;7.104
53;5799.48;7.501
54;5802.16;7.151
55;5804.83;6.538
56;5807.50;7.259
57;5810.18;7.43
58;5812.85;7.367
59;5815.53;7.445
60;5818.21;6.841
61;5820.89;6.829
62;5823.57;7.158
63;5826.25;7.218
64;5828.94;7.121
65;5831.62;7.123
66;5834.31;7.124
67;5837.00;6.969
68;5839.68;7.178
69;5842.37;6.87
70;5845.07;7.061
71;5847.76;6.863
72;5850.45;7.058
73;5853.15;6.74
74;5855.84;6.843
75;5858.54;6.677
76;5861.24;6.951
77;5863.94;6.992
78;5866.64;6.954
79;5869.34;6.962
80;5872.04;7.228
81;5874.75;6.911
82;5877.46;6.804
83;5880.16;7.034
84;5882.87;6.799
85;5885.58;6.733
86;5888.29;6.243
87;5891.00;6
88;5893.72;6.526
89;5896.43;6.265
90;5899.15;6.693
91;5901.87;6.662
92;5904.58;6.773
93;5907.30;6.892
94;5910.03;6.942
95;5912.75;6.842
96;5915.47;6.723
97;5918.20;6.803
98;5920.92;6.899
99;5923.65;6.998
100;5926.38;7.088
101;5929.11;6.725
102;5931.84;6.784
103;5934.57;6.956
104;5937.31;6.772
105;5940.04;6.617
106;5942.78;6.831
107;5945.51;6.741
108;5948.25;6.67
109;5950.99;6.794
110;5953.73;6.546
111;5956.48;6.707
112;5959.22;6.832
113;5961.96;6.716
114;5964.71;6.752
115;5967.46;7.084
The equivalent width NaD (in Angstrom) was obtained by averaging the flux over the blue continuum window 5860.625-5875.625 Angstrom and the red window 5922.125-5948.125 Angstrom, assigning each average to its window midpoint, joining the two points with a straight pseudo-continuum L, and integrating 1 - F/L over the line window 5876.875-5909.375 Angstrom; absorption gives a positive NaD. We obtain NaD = 1.5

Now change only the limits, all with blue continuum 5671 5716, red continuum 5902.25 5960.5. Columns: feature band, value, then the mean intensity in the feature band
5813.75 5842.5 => -0.9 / 7.09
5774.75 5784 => 0.1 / 6.82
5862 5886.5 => -0.4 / 6.94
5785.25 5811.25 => -0.6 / 7.05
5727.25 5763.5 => -0.6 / 7.04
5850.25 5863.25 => 0.0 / 6.84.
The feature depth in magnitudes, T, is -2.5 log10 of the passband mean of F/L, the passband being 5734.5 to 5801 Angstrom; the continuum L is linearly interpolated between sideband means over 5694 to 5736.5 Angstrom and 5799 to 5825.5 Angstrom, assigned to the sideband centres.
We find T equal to 0.01 mag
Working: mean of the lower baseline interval 7.02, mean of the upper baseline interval 7.14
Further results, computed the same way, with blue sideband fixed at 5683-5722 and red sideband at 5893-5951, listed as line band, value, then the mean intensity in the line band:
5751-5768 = -0.02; 7.05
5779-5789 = 0.02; 6.81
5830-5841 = -0.04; 7.1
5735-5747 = -0.02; 7.06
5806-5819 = -0.06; 7.28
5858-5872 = -0.02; 6.95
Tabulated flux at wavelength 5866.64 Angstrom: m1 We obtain 6.954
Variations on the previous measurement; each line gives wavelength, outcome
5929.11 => 6.725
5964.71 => 6.752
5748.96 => 6.906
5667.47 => 6.845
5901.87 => 6.662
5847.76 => 6.863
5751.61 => 7.165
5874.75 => 6.911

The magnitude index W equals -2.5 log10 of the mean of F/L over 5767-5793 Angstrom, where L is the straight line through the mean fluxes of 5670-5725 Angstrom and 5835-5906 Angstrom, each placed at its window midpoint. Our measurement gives 0.00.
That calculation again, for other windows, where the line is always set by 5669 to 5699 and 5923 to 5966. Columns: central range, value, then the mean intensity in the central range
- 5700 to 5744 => 0.00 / 7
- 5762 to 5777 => -0.01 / 7.01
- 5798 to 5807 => -0.03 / 7.08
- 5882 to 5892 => 0.06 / 6.44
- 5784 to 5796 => 0.01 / 6.88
